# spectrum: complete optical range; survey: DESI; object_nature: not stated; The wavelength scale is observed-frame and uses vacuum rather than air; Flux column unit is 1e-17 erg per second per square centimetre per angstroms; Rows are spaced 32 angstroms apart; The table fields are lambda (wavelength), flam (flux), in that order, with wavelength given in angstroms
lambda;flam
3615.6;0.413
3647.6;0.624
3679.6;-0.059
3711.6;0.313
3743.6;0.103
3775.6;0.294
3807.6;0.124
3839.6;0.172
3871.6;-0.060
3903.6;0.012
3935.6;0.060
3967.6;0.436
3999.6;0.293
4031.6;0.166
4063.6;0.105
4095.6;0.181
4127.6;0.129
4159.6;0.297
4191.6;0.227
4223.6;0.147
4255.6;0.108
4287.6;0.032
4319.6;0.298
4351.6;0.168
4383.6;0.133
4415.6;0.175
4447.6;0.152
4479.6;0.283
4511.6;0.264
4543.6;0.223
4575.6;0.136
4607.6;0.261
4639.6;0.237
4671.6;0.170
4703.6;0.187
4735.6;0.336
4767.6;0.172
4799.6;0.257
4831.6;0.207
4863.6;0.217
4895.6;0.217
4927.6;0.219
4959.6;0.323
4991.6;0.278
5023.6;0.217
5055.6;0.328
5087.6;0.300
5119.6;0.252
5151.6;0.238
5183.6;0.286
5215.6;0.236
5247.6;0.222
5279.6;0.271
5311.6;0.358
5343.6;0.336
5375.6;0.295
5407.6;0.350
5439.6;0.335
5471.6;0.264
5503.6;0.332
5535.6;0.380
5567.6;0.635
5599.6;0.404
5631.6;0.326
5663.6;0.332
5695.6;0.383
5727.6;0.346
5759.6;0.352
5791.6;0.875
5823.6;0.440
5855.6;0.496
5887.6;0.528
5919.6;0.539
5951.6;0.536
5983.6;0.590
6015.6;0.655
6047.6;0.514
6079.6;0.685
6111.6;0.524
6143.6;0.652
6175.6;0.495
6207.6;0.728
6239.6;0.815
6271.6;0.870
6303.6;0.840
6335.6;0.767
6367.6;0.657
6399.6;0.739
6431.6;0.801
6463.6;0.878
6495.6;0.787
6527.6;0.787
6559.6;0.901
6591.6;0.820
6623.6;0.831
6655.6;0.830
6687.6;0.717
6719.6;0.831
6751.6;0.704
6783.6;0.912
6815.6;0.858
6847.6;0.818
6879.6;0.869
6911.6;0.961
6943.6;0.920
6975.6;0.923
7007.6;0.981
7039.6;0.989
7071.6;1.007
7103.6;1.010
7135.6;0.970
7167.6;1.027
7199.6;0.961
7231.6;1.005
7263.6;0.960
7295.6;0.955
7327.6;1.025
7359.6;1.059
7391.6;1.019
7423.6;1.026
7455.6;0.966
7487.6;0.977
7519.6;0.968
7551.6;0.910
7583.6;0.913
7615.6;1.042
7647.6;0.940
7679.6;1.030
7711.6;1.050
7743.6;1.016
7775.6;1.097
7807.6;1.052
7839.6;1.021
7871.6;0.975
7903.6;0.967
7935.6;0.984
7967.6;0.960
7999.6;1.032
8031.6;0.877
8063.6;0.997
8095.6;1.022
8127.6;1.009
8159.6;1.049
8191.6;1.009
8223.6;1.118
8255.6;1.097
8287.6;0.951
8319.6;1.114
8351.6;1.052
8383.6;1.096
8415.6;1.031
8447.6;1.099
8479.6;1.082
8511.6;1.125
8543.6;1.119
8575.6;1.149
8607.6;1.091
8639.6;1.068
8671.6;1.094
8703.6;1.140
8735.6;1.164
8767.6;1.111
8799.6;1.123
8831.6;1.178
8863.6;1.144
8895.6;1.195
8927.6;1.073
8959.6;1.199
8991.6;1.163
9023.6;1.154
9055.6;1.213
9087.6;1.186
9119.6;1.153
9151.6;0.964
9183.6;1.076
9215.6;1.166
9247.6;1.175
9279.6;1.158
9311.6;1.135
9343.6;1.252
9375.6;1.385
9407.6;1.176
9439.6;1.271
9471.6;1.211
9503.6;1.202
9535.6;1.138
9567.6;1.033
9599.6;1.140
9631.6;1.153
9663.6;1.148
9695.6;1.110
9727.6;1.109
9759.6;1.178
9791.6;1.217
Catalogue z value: 0.555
